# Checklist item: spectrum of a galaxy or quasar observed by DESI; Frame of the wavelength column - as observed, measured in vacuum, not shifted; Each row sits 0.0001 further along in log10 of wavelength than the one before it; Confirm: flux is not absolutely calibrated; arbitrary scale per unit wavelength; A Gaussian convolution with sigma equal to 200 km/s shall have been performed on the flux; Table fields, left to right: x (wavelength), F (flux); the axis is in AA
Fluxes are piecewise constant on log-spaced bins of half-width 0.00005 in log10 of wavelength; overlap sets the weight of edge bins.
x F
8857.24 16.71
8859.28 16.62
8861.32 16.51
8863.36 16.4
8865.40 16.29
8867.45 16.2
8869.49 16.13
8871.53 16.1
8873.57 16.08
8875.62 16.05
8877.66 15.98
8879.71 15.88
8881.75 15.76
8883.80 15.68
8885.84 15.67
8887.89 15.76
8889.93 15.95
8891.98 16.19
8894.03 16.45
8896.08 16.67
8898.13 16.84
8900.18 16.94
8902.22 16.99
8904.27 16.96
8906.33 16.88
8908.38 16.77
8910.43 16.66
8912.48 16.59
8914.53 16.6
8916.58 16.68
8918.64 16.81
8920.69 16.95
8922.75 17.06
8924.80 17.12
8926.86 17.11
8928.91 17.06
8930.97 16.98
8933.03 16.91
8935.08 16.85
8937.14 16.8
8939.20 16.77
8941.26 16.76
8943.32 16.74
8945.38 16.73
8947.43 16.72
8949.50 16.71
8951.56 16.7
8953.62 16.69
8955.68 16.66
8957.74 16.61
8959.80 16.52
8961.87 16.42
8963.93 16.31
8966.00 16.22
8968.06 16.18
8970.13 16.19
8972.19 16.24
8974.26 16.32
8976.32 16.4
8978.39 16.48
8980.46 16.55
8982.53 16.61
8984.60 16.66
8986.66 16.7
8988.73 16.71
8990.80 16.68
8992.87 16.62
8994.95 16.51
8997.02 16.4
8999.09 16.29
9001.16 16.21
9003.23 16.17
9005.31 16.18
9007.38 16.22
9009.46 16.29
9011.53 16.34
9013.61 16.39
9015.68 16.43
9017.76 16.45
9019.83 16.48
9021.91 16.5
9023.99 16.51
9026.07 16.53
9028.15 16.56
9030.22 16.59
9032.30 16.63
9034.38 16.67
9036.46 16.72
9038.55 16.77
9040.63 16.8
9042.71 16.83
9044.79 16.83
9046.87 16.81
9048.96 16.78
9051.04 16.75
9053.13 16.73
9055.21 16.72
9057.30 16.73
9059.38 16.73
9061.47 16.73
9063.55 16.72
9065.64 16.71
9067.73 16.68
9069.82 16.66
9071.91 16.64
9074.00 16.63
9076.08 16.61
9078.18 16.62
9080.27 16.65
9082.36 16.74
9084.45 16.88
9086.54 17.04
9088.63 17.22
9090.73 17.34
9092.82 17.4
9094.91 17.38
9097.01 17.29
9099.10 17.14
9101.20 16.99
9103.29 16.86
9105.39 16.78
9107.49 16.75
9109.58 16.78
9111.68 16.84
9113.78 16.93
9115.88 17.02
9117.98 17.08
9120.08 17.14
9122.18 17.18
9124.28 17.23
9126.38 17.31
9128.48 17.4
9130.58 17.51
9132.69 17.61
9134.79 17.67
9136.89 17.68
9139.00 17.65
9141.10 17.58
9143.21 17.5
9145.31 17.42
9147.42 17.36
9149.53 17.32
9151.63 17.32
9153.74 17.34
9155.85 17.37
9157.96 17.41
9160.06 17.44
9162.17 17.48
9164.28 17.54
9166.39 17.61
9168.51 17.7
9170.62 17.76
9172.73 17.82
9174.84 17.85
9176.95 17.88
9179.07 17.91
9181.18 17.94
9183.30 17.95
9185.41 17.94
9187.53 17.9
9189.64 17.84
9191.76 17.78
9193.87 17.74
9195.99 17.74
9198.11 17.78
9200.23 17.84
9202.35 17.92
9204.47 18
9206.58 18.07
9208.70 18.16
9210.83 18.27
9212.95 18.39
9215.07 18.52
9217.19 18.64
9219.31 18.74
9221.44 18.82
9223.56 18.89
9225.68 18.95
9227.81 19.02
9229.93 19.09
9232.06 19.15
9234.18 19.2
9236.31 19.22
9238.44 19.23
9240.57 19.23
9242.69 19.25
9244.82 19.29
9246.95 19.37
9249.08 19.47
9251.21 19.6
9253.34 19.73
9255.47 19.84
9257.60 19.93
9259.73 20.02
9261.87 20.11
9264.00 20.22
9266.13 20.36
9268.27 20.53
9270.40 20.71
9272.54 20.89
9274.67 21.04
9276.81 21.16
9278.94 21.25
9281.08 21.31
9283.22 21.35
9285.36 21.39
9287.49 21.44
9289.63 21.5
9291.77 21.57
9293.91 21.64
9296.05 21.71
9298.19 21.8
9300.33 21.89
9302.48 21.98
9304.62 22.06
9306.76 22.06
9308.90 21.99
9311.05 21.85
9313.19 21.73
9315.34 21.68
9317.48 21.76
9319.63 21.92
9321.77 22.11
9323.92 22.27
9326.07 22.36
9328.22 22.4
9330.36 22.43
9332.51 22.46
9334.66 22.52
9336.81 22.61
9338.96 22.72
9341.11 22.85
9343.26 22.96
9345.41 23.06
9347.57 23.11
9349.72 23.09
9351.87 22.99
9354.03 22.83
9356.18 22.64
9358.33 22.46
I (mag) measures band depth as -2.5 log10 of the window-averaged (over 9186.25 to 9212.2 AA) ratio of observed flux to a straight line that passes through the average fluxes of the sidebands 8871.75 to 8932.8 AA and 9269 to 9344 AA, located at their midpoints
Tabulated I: 0.14 mag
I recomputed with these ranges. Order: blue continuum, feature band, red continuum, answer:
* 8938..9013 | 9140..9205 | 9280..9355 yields 0.120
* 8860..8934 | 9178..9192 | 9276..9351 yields 0.139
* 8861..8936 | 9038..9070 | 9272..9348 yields 0.112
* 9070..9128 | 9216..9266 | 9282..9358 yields 0.053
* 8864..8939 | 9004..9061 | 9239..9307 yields 0.088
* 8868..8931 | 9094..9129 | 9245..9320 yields 0.117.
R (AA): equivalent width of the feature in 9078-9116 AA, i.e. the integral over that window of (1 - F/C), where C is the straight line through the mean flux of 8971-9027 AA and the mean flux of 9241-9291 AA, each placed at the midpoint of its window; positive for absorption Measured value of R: 1.9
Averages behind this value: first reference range 16.4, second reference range 20.4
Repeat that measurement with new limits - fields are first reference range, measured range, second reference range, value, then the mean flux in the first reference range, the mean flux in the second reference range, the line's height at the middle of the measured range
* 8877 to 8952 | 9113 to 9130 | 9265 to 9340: 1.9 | 16.6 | 21.7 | 19.3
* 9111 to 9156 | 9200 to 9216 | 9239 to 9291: 0.8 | 17.3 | 20.4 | 19.1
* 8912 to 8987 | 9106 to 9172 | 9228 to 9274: 4.4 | 16.7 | 19.7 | 18.6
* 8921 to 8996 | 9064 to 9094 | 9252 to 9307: 2.4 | 16.6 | 21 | 18.3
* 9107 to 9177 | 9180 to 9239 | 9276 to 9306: 2.8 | 17.4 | 21.6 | 19.3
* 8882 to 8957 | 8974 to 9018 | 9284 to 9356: 3.2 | 16.7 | 22.2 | 17.7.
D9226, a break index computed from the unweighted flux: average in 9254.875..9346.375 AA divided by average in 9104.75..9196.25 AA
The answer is 1.24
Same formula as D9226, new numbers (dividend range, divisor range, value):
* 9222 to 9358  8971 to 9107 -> 1.27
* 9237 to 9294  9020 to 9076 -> 1.22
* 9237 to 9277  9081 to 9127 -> 1.17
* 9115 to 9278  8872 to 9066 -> 1.11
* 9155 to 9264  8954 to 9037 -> 1.12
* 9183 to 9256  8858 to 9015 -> 1.13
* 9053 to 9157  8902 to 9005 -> 1.03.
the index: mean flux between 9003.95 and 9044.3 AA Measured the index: 16.5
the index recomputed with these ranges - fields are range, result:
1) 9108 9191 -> 17.5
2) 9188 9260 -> 18.8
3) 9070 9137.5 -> 17.1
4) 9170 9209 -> 17.9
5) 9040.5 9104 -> 16.9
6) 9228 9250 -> 19.2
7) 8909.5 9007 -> 16.6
